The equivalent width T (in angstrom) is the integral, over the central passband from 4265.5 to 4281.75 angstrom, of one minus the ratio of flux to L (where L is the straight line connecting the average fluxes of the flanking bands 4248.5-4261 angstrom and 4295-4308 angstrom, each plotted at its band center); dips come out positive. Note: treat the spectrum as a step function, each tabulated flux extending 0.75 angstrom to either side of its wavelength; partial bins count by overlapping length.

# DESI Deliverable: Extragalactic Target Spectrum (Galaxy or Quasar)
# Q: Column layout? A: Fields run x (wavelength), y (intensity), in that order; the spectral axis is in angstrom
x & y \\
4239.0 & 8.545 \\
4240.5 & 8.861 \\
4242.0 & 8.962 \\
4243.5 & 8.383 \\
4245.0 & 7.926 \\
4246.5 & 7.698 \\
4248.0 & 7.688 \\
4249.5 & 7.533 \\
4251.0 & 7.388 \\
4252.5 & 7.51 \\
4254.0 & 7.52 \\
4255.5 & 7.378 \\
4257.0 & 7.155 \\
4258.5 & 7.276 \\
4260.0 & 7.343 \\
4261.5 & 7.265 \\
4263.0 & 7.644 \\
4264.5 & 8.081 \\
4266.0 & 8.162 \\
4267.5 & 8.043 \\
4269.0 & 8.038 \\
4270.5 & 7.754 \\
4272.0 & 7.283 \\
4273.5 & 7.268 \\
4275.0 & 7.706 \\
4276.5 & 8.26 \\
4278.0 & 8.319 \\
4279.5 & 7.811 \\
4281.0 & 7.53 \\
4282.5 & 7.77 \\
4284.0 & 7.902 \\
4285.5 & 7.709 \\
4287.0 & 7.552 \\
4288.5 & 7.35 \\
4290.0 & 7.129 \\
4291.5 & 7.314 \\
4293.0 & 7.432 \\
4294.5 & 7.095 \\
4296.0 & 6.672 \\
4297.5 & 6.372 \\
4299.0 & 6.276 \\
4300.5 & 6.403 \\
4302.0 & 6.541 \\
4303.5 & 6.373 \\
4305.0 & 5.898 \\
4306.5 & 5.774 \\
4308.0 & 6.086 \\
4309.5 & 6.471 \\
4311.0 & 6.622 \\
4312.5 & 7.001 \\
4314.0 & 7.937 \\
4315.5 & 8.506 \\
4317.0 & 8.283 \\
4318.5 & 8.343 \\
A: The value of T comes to -2.1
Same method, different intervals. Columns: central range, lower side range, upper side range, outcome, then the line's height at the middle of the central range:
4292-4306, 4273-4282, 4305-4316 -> 1.2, 7.16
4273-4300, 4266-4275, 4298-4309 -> -1.6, 6.98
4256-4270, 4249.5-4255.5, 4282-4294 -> -0.3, 7.48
